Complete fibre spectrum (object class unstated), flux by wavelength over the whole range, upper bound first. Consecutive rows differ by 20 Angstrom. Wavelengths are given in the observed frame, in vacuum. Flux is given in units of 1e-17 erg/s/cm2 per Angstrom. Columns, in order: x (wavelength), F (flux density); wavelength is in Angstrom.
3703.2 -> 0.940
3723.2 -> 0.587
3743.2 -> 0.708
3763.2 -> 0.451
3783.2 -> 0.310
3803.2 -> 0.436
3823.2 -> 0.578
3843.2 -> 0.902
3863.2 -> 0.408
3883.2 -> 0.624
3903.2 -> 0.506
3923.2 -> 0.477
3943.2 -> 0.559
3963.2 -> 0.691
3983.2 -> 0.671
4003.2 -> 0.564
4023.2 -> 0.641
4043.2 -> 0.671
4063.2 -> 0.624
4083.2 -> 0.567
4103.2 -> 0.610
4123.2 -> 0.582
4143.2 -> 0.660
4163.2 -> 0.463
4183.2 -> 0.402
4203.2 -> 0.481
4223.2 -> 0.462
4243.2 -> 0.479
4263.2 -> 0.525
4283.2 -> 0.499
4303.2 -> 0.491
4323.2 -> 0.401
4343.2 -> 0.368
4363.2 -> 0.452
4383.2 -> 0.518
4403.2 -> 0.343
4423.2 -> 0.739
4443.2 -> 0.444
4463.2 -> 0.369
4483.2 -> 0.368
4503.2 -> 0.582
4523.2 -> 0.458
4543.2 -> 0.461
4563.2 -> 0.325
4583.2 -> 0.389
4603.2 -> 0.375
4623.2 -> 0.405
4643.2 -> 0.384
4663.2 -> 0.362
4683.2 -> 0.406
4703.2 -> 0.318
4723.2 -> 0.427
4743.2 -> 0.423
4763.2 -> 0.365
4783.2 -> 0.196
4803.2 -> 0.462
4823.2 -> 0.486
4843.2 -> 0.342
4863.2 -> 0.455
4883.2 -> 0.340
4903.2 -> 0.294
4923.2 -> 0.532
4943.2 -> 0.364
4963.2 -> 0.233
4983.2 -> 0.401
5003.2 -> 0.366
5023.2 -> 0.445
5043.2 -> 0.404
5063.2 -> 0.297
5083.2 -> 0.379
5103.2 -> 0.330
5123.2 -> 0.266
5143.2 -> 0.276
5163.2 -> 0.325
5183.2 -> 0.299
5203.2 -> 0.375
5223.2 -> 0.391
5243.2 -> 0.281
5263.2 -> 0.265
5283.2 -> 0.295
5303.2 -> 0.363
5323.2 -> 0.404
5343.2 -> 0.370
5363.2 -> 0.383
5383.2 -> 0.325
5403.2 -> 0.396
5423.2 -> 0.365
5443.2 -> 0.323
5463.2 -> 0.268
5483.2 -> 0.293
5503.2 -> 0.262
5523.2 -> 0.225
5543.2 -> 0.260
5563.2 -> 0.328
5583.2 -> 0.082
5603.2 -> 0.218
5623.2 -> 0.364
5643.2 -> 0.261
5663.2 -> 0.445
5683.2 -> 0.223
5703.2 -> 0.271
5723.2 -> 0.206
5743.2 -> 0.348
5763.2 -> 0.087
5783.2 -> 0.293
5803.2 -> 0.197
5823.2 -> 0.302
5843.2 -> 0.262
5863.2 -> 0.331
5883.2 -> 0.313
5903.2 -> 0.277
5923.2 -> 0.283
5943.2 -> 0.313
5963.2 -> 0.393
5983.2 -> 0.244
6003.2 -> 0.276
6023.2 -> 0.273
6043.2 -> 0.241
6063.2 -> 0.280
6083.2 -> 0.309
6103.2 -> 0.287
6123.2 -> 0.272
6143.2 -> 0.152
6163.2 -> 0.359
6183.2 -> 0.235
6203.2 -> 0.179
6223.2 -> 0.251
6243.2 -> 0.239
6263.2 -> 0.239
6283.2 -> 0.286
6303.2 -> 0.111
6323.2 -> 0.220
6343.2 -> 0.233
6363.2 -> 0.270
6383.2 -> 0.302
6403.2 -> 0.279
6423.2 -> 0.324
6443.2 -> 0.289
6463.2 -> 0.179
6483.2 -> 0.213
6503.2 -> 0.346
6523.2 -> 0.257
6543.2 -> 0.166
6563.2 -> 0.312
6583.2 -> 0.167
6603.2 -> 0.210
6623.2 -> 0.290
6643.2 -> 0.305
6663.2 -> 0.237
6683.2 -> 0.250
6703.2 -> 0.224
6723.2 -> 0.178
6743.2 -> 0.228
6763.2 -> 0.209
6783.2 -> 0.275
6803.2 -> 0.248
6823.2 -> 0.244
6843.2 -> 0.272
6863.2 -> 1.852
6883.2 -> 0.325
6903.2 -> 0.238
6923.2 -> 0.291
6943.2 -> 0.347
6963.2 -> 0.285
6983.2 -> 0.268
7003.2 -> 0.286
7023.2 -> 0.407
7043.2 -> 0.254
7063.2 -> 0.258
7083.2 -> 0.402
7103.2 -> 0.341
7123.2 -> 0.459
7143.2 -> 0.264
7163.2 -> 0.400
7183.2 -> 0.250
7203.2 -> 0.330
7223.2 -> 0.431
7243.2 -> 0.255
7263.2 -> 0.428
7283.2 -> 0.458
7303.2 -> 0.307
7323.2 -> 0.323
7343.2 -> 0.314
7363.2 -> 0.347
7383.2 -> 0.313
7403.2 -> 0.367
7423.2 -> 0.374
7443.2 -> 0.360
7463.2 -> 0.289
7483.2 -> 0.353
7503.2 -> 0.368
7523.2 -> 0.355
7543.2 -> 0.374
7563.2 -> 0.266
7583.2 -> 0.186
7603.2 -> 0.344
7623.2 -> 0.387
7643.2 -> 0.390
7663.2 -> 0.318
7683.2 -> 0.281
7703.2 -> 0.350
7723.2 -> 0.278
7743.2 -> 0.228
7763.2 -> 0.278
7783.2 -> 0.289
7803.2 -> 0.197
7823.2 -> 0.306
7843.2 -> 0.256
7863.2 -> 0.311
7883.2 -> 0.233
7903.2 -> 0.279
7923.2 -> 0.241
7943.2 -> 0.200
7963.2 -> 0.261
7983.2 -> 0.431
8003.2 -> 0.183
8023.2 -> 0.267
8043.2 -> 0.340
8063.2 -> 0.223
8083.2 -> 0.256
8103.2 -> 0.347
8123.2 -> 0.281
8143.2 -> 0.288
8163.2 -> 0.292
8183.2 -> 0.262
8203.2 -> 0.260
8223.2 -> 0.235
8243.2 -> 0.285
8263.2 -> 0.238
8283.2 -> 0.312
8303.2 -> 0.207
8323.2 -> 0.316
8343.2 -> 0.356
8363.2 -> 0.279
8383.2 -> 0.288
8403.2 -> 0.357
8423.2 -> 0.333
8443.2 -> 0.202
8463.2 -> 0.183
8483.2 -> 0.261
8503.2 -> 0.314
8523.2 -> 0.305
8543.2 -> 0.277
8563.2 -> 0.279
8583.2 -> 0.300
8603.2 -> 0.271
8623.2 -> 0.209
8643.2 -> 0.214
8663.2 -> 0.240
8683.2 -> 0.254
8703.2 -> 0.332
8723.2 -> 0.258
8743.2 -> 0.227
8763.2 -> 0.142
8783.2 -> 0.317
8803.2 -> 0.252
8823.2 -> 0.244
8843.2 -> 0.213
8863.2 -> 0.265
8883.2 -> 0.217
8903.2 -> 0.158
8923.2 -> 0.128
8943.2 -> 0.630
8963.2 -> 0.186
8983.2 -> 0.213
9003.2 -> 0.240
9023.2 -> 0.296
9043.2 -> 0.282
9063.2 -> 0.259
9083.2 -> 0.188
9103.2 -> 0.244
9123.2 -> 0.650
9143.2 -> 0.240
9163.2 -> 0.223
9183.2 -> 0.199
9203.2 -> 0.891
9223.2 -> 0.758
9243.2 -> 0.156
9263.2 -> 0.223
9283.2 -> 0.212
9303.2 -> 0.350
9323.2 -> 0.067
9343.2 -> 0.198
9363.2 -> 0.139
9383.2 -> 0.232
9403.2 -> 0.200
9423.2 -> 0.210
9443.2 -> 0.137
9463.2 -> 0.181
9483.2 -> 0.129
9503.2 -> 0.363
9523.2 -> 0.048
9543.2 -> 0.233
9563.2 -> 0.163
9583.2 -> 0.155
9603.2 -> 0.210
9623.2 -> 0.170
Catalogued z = 0.84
